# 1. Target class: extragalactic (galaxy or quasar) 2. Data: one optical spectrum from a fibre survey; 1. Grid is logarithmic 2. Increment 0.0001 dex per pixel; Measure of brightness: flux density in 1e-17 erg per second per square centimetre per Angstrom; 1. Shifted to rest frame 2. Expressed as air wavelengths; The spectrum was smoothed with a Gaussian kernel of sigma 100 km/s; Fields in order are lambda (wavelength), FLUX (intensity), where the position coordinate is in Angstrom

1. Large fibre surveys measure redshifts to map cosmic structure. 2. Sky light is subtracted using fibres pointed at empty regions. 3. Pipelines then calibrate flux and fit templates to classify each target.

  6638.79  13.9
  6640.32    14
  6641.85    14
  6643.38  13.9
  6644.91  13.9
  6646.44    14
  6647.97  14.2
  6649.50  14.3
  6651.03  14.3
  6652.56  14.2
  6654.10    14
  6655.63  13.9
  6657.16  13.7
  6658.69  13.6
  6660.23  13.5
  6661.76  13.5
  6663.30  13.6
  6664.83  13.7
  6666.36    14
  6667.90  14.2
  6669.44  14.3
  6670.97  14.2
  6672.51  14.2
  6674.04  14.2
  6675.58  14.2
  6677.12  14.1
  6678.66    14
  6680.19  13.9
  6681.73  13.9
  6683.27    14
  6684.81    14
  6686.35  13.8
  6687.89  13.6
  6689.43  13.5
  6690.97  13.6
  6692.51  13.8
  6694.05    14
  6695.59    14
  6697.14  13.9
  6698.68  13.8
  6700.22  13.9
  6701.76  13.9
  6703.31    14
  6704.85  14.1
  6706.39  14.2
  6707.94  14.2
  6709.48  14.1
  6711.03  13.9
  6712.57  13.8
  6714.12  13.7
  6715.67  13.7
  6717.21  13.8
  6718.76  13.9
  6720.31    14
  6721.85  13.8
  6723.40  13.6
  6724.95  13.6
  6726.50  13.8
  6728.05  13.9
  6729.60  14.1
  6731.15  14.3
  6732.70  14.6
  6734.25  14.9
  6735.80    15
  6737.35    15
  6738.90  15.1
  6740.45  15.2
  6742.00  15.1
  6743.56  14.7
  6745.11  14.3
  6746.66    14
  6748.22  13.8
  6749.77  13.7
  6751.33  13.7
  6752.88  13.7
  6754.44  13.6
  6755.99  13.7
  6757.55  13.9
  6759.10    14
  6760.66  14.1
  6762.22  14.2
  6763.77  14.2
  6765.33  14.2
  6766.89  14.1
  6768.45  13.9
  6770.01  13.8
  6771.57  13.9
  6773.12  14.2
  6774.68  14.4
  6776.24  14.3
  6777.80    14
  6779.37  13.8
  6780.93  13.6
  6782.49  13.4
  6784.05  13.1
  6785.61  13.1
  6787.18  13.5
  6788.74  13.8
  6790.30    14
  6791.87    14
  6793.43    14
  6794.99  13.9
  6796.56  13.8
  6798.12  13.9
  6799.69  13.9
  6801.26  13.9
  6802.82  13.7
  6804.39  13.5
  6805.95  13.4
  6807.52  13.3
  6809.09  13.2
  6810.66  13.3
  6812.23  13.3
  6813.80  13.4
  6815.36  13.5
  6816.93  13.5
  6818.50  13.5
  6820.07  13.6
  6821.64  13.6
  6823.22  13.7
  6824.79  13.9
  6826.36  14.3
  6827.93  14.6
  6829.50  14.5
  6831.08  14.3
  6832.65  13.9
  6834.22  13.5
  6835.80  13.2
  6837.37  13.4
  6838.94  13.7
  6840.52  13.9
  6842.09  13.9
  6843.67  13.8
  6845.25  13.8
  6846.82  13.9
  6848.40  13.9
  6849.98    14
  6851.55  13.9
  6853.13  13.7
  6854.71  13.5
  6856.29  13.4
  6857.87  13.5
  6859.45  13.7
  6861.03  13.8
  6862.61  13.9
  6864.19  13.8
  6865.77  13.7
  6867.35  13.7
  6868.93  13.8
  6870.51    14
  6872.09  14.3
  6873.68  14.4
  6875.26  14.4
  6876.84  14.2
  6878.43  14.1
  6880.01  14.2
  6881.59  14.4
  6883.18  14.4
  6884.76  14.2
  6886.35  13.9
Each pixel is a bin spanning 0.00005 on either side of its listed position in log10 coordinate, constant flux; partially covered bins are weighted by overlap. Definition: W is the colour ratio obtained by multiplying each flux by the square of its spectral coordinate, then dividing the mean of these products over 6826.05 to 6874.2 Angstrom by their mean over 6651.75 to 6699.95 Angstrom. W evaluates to 1.0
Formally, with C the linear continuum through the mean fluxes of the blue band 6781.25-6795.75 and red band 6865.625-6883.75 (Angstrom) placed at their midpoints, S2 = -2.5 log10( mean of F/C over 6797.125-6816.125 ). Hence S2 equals 0.02 mag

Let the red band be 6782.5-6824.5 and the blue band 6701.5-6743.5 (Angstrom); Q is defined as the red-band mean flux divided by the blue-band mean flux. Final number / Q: 1.0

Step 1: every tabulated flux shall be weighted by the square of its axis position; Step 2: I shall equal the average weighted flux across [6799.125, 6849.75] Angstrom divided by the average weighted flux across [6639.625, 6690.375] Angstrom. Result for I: 1.0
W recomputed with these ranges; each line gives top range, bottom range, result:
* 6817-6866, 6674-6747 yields 1.02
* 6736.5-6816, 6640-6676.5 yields 1.03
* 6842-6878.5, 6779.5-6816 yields 1.04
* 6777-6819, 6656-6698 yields 1.02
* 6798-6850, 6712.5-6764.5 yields 1.00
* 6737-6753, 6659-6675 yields 1.06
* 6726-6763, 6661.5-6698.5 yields 1.04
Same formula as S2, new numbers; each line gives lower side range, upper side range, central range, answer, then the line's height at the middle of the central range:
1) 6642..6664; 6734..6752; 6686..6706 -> 0.03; 14.2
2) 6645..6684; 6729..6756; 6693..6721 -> 0.02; 14.2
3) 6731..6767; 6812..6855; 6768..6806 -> 0.02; 14.1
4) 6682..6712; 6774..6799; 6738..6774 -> -0.02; 13.8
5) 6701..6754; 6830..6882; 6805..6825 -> 0.04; 14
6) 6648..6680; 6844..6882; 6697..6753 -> -0.01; 14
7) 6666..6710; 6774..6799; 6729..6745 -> -0.07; 13.9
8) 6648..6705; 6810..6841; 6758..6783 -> -0.02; 13.8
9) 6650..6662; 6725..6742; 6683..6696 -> 0.03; 14.2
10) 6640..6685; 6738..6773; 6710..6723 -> 0.02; 14.1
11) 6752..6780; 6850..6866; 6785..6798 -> 0.01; 13.9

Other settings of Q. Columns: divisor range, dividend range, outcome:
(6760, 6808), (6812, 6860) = 0.99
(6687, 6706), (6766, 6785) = 1.00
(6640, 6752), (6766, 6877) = 0.98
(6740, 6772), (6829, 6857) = 0.98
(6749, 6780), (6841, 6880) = 0.99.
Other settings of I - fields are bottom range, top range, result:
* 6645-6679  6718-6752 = 1.04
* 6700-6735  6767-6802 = 1.01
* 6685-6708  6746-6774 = 1.02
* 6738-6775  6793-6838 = 0.99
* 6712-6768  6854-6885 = 1.03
